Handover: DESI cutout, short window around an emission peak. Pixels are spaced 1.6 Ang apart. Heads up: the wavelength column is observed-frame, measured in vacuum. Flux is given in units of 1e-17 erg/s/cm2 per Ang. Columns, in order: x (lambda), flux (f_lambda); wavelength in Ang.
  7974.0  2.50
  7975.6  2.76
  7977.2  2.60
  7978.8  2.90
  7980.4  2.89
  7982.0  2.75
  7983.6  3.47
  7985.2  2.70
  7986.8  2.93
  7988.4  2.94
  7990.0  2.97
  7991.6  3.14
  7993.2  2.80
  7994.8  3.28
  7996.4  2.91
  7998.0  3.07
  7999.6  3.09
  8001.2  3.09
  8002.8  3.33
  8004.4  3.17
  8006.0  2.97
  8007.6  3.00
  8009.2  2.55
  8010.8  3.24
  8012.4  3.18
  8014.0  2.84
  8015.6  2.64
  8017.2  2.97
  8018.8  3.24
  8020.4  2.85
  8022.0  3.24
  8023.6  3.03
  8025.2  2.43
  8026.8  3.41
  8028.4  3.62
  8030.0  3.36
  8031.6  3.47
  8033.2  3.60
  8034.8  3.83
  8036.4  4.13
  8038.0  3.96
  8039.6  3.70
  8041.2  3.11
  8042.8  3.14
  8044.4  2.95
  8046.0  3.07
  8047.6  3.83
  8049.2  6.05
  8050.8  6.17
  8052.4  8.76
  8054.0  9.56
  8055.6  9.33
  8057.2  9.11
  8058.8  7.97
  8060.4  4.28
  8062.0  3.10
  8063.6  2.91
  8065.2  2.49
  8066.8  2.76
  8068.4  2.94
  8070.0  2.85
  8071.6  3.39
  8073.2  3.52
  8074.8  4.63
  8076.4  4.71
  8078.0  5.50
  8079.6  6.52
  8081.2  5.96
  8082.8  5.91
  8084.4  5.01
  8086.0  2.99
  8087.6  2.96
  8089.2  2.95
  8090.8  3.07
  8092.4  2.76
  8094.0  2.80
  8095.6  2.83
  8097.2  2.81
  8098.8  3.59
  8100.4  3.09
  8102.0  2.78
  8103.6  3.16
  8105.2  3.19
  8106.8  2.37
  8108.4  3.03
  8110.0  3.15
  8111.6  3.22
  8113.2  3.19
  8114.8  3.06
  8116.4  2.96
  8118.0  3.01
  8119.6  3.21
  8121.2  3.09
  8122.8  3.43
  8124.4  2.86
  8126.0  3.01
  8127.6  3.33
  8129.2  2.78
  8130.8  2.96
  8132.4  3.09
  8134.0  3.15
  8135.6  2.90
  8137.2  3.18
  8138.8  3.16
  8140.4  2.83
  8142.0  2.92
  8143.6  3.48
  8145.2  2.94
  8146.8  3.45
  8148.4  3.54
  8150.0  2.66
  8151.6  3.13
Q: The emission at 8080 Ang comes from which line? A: [N II] 6583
